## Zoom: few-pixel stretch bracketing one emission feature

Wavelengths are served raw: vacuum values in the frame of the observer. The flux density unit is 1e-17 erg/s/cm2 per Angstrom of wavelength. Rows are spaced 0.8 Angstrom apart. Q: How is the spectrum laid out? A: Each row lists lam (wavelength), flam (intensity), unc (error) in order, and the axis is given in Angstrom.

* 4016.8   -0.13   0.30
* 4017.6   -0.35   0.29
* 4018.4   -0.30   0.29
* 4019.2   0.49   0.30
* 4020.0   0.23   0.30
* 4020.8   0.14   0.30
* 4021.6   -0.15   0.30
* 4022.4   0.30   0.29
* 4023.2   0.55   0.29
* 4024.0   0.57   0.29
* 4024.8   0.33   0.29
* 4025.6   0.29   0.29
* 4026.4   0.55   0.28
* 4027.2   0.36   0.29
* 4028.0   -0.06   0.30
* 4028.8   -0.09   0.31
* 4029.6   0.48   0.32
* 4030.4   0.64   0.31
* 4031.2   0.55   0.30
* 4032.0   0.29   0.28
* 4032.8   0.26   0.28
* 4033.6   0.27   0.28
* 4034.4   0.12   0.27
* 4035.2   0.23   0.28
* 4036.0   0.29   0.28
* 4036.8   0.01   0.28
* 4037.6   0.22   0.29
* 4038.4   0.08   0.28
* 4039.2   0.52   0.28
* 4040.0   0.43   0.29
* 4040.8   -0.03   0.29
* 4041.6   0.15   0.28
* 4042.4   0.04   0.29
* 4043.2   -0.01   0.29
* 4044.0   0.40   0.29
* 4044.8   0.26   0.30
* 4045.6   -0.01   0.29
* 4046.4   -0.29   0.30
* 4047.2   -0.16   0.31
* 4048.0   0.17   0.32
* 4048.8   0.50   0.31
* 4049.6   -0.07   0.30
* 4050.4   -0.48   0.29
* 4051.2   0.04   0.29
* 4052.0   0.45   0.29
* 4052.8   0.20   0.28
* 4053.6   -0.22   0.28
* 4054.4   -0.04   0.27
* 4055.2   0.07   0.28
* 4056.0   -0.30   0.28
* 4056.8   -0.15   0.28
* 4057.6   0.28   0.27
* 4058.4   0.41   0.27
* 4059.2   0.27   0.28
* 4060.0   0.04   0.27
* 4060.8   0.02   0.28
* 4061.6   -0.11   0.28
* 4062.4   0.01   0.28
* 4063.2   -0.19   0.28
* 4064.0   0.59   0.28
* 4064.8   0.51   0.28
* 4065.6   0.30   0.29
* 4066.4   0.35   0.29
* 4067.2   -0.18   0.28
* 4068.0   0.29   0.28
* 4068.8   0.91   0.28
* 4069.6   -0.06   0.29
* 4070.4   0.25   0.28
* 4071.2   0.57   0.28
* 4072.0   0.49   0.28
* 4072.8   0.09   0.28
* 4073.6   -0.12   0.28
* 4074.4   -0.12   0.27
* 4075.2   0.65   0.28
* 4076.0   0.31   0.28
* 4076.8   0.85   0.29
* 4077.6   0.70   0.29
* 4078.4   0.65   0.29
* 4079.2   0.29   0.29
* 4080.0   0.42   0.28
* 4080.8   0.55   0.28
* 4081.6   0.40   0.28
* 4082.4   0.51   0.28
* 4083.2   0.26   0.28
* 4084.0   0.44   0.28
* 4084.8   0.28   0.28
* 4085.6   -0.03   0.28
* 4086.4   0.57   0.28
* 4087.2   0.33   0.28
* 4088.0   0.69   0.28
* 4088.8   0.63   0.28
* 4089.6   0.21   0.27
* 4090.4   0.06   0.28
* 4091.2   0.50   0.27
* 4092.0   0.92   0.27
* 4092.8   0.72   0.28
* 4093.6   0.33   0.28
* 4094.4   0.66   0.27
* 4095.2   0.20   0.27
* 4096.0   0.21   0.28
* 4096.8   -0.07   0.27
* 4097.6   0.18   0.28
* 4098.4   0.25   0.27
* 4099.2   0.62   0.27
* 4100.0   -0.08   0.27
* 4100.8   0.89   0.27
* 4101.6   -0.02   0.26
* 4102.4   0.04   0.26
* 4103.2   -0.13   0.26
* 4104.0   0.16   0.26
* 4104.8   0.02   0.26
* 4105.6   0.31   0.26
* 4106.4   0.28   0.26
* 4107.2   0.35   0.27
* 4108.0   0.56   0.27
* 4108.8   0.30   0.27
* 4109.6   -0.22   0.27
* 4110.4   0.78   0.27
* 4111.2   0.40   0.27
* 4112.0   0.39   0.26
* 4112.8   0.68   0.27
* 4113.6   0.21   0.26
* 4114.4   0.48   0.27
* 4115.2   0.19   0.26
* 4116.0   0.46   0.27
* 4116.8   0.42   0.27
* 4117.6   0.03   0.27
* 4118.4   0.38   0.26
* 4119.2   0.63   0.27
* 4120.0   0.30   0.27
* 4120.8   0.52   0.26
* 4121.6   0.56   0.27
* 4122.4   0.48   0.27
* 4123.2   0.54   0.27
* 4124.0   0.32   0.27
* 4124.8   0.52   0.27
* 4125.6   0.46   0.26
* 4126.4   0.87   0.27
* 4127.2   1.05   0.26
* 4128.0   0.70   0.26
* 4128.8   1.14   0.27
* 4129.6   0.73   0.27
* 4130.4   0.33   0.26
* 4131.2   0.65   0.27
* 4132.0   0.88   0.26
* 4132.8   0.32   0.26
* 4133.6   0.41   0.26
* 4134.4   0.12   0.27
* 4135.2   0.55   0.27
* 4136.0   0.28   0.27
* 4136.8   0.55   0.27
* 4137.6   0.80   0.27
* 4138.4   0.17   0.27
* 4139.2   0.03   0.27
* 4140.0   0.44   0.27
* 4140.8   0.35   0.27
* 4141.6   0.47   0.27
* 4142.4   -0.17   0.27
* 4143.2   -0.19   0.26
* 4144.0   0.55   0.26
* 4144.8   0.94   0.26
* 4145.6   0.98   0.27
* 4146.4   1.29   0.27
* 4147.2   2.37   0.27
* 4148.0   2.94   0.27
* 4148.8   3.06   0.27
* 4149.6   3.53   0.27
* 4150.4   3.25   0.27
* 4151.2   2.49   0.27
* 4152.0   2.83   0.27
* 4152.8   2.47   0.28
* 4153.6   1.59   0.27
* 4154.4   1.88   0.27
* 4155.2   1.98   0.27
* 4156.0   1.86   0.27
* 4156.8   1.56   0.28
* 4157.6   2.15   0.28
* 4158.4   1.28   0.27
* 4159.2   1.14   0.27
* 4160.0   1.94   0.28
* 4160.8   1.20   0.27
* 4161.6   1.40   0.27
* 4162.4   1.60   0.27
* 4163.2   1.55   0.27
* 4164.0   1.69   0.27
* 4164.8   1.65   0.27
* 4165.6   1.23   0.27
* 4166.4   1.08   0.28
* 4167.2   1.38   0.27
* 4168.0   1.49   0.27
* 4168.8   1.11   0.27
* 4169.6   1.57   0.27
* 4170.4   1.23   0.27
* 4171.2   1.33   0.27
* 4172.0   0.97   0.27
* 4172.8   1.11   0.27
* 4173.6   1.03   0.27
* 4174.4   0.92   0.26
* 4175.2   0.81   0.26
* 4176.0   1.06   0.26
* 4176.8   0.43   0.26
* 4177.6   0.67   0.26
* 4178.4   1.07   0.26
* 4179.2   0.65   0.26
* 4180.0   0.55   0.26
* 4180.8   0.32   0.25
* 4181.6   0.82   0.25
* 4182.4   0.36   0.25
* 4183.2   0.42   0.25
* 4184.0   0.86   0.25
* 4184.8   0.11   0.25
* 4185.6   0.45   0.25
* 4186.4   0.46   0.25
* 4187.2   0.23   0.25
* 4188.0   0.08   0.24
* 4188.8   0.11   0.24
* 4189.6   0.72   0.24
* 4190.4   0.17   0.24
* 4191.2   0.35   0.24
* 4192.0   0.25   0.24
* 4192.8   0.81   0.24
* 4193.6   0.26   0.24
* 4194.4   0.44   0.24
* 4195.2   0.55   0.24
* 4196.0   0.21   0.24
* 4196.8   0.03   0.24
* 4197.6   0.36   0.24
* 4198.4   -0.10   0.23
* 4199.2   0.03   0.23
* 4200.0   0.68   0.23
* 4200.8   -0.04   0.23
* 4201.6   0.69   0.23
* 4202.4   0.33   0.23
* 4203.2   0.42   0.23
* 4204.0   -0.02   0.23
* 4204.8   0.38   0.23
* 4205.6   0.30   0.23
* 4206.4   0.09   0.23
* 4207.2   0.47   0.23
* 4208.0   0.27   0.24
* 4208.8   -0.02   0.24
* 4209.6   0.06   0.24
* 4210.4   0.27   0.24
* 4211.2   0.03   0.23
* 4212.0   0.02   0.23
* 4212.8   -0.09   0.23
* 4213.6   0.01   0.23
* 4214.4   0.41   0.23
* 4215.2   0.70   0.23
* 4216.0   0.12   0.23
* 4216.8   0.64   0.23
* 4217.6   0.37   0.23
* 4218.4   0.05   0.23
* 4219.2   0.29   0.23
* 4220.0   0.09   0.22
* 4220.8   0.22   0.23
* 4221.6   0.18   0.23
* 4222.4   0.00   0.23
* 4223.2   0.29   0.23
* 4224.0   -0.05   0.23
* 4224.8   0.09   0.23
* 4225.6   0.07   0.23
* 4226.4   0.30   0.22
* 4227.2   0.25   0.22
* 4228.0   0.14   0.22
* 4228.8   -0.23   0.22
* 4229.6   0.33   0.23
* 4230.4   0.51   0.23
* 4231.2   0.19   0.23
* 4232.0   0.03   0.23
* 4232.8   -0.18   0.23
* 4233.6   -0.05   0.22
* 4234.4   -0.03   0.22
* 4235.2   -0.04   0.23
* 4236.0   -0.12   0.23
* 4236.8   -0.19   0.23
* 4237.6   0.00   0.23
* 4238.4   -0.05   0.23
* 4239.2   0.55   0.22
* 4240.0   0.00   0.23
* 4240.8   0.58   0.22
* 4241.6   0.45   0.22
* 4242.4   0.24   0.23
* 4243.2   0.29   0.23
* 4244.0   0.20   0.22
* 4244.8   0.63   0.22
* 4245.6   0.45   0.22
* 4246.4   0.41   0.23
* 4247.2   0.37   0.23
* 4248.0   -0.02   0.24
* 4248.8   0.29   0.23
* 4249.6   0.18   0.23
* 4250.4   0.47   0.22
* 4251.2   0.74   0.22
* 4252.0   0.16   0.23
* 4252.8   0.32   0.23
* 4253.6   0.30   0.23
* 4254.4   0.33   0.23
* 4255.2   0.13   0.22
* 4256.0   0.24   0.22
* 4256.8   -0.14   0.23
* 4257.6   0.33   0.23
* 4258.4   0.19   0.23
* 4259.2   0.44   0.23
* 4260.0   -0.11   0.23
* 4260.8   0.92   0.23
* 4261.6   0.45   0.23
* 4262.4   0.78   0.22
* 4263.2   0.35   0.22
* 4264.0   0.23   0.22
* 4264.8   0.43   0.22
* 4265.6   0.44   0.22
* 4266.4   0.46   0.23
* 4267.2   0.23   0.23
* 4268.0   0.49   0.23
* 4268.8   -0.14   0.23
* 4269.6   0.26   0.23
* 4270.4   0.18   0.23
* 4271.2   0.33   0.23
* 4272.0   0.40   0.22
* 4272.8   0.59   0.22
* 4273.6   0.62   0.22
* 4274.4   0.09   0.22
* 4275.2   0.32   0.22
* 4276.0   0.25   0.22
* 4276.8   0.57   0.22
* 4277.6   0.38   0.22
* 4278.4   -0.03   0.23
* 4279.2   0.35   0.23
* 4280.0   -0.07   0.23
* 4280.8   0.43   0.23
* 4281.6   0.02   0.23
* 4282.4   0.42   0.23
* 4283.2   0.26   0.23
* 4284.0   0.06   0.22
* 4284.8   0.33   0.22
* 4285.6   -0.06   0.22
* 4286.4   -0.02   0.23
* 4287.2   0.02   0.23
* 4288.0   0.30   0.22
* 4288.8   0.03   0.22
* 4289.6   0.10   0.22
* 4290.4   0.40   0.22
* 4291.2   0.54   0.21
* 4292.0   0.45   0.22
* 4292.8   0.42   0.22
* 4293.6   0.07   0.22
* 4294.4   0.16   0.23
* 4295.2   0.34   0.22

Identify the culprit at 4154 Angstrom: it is Lyman alpha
